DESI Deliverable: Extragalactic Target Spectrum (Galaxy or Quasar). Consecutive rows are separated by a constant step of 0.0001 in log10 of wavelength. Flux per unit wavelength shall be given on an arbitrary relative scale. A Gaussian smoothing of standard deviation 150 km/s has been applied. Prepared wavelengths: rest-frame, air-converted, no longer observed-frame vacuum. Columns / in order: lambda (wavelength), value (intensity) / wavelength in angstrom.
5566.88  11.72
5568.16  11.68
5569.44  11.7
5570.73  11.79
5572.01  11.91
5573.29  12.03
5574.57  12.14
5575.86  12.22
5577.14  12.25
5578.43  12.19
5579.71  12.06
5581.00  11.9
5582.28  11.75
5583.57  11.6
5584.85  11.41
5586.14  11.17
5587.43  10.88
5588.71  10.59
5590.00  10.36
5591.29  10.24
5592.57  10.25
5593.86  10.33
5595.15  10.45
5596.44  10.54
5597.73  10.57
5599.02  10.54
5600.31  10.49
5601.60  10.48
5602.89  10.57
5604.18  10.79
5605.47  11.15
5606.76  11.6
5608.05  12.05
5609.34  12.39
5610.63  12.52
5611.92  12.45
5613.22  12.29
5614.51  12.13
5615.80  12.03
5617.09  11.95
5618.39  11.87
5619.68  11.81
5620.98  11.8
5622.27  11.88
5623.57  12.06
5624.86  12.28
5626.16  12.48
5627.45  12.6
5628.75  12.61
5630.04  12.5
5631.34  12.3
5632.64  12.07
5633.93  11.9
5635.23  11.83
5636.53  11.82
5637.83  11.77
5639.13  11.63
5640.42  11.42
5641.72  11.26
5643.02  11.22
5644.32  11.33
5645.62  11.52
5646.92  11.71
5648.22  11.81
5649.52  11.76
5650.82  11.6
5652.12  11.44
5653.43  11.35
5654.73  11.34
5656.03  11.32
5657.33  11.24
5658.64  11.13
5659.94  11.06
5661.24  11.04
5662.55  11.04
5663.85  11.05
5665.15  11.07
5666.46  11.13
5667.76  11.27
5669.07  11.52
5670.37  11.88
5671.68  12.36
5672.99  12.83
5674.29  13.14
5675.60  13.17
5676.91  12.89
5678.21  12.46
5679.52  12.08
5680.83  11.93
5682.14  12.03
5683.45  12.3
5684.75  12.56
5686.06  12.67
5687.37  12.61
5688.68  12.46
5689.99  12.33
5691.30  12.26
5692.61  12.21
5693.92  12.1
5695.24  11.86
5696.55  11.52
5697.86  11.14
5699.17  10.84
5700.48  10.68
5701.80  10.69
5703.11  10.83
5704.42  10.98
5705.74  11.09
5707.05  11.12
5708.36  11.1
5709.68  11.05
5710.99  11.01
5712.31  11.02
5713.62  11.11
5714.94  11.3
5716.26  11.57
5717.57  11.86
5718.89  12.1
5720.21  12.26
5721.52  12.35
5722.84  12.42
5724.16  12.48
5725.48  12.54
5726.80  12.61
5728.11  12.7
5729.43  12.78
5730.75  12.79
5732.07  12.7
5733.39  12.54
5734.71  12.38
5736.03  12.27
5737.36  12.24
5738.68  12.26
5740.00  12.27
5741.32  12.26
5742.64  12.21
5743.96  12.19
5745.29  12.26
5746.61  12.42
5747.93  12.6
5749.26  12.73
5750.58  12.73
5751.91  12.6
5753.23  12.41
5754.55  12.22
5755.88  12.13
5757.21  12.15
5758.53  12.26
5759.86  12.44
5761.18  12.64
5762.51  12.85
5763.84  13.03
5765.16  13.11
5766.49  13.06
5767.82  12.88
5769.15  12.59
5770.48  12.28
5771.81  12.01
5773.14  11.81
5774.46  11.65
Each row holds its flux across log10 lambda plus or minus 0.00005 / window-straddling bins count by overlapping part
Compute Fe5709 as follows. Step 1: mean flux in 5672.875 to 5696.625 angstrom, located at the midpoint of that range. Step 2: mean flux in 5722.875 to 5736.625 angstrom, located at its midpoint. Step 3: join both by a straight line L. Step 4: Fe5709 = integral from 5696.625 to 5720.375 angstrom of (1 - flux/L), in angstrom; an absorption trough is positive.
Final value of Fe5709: 2.5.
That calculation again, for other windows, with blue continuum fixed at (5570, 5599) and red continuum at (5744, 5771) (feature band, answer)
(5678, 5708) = 0.8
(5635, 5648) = 0.2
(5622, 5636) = -0.8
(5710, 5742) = 0.5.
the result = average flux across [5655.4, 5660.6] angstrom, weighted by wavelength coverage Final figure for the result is 11.2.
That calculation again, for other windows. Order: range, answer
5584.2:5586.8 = 11.3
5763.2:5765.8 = 13.1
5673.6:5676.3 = 13.1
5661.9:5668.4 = 11.1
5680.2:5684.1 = 12.1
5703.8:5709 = 11.1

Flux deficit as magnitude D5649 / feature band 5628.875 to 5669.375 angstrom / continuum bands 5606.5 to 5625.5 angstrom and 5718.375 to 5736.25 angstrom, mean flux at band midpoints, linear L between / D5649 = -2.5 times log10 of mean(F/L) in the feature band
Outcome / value 0.064 mag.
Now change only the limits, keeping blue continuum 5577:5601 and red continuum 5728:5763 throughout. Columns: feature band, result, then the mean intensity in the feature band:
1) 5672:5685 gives -0.06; 12.5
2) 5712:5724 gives 0.03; 11.8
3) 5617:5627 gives -0.07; 12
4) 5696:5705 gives 0.10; 11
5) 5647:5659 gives 0.01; 11.5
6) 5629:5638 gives -0.06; 12.1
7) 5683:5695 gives -0.04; 12.4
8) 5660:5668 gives 0.06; 11.1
